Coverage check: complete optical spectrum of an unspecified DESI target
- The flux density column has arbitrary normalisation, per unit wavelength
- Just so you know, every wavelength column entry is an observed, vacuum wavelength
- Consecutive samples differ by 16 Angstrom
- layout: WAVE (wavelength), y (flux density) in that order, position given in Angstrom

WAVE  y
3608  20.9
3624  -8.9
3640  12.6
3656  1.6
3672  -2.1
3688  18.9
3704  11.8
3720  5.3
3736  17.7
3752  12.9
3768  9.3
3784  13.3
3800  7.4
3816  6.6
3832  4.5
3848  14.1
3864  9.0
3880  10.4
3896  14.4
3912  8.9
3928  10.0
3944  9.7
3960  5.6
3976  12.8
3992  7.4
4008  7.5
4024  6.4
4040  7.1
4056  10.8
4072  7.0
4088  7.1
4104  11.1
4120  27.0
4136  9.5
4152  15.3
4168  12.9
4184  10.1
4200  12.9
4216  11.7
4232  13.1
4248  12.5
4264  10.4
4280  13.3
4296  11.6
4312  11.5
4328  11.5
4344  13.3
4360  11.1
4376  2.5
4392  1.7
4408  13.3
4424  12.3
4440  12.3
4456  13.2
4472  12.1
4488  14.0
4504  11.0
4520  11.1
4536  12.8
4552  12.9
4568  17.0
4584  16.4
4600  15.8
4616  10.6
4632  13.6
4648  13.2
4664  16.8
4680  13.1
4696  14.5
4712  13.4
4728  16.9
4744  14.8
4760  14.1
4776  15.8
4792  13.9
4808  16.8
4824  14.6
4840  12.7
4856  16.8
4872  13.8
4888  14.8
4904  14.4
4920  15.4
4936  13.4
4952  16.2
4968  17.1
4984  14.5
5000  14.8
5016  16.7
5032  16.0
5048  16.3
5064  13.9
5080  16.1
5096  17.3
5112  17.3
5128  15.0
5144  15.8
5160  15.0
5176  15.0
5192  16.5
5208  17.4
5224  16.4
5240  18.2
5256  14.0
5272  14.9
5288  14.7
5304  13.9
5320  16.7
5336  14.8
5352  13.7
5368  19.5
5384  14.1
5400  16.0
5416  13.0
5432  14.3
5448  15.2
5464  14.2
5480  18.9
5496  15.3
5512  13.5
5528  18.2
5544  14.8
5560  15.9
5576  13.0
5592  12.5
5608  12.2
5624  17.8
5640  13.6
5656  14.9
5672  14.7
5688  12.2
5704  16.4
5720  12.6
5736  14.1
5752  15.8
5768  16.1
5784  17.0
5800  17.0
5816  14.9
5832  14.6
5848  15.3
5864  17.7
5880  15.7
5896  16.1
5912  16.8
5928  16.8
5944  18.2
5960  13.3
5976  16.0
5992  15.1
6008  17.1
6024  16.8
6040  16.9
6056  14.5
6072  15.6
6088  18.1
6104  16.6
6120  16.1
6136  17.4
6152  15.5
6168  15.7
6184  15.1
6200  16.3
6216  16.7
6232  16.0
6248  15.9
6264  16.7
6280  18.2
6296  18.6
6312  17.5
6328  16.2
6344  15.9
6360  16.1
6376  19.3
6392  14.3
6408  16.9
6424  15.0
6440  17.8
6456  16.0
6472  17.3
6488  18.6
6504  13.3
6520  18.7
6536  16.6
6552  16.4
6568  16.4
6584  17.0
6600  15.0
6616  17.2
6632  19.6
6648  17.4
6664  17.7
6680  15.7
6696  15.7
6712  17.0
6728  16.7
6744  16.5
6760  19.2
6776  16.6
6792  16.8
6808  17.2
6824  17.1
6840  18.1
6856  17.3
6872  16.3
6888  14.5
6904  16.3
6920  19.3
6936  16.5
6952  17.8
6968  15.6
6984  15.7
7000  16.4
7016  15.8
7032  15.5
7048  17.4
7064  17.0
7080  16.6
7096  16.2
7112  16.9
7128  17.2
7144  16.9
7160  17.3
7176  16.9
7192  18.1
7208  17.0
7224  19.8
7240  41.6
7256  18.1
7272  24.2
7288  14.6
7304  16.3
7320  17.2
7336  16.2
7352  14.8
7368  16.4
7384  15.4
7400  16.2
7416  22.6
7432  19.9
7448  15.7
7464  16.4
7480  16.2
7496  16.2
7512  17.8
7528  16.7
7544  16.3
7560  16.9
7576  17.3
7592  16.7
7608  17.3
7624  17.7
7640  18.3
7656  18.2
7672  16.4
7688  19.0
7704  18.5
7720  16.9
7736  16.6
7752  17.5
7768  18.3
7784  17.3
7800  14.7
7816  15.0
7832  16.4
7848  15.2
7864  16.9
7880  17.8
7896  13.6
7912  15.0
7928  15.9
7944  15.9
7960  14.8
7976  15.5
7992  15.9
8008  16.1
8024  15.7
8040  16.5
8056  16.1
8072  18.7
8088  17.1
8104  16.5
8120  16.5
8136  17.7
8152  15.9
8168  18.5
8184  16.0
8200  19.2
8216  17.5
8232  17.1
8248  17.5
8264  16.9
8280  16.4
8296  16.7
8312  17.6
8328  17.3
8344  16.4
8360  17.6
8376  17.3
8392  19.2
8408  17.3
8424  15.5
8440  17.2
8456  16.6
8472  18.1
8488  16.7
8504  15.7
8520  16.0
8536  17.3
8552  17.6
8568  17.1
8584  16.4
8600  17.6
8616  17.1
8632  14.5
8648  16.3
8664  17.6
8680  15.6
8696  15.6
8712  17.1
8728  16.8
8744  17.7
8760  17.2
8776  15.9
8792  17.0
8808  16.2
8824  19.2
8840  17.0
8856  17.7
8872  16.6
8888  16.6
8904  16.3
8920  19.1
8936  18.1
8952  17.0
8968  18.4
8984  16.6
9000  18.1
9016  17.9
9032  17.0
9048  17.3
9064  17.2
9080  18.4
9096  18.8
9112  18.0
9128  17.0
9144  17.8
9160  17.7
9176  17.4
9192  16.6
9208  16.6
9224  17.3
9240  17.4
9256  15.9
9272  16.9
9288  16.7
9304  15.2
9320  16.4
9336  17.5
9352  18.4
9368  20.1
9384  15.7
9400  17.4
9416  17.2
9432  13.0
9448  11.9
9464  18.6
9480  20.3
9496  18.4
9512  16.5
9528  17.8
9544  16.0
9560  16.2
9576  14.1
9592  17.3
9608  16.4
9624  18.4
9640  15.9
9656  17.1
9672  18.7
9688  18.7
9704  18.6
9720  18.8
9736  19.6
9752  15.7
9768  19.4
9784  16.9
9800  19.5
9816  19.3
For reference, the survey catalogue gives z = 0.104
